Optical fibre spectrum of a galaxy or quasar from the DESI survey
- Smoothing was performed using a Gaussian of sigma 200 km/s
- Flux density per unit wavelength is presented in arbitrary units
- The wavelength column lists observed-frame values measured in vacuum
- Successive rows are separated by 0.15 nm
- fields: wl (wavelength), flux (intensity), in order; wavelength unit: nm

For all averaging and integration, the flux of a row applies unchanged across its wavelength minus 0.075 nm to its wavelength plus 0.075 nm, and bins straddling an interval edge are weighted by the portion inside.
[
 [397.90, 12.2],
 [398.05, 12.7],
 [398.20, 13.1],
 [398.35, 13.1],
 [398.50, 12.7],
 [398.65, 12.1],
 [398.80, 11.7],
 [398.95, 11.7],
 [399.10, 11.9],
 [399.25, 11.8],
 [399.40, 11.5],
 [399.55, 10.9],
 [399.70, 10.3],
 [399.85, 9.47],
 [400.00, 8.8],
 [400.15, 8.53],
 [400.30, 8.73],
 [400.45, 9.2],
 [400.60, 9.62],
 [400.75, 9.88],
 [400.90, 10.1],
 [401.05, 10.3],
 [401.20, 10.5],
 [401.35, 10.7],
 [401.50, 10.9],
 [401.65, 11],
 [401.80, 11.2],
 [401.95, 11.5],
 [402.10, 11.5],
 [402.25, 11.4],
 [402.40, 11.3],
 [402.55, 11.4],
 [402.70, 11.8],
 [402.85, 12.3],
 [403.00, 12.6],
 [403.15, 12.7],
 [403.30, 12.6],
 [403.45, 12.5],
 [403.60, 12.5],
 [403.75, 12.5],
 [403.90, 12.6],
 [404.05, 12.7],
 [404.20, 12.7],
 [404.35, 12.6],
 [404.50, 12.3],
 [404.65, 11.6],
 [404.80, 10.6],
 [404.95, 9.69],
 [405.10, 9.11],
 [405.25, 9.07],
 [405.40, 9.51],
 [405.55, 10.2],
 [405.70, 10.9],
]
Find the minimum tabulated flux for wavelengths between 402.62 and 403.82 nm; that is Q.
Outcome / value 11.8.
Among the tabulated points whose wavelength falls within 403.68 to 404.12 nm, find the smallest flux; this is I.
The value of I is 12.5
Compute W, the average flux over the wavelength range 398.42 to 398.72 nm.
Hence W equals 12.4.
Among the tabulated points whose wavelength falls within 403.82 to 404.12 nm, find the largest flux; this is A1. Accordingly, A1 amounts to 12.7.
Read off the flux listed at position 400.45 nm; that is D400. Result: 9.2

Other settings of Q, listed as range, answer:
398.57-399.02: 11.7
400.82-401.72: 10.1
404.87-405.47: 9.07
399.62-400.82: 8.53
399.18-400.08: 8.8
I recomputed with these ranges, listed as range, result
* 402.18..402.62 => 11.3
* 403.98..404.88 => 10.6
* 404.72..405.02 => 9.69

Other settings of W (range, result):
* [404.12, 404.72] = 12.3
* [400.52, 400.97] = 9.86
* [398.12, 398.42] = 13.1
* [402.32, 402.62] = 11.4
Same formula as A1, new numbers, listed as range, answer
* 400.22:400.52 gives 9.2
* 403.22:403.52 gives 12.6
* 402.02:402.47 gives 11.5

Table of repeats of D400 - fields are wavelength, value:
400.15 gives 8.53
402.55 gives 11.4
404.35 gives 12.6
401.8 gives 11.2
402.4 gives 11.3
